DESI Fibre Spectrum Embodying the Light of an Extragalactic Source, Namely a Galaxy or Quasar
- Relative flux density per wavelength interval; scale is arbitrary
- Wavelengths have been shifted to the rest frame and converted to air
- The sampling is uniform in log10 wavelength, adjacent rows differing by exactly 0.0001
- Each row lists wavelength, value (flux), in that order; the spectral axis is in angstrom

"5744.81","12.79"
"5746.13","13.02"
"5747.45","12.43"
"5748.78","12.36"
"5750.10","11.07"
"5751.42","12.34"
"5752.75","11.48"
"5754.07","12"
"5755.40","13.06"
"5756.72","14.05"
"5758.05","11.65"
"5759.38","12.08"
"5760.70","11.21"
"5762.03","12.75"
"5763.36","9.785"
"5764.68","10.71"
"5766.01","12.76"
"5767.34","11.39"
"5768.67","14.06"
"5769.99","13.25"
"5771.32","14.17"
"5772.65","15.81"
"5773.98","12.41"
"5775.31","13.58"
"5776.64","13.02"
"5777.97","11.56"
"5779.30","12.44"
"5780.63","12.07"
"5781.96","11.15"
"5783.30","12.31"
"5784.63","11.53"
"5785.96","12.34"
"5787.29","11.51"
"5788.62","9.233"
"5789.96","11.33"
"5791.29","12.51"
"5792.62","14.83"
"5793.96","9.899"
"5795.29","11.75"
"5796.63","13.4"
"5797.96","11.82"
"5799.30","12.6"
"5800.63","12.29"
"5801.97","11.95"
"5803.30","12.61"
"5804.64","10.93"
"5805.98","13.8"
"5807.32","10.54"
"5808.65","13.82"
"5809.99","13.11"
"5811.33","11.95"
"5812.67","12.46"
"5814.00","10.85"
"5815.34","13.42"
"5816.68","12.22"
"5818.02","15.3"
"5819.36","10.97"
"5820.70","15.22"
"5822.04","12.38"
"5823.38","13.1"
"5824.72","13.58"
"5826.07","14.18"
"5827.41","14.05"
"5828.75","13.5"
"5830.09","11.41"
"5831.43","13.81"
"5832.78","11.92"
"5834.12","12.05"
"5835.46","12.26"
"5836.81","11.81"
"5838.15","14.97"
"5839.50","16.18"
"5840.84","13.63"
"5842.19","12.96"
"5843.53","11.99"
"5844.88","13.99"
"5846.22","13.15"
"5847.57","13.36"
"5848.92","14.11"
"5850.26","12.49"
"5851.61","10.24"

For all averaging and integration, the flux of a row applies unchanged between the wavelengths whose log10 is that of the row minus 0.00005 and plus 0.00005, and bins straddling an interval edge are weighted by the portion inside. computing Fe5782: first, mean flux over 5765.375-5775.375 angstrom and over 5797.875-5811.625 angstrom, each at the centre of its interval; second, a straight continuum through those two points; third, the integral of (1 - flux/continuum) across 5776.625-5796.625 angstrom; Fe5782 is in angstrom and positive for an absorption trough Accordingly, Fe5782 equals 1.6 angstrom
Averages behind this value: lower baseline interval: 13.4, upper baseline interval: 12.3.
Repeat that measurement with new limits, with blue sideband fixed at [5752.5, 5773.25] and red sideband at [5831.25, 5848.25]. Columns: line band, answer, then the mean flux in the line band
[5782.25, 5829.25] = 1.6 angstrom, 12.5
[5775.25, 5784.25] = 0.3 angstrom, 12.2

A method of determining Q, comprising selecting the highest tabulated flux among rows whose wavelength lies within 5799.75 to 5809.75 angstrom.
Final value 13.82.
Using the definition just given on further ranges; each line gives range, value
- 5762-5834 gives 15.81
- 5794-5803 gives 13.4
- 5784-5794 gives 14.83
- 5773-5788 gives 13.58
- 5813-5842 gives 16.18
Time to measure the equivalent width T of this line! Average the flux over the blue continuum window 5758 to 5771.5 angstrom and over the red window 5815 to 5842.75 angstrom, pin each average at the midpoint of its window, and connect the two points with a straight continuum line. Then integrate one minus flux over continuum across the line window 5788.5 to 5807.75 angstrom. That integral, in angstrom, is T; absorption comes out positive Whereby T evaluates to 1.0 angstrom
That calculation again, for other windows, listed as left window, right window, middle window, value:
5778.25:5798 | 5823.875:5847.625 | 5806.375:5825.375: -0.2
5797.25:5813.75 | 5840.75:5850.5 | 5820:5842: -0.8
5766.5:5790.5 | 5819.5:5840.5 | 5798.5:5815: 0.8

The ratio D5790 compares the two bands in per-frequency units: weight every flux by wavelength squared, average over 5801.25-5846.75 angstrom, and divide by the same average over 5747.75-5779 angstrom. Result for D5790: 1.06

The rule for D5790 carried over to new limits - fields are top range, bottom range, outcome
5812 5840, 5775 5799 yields 1.11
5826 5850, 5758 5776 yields 1.08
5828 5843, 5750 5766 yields 1.13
